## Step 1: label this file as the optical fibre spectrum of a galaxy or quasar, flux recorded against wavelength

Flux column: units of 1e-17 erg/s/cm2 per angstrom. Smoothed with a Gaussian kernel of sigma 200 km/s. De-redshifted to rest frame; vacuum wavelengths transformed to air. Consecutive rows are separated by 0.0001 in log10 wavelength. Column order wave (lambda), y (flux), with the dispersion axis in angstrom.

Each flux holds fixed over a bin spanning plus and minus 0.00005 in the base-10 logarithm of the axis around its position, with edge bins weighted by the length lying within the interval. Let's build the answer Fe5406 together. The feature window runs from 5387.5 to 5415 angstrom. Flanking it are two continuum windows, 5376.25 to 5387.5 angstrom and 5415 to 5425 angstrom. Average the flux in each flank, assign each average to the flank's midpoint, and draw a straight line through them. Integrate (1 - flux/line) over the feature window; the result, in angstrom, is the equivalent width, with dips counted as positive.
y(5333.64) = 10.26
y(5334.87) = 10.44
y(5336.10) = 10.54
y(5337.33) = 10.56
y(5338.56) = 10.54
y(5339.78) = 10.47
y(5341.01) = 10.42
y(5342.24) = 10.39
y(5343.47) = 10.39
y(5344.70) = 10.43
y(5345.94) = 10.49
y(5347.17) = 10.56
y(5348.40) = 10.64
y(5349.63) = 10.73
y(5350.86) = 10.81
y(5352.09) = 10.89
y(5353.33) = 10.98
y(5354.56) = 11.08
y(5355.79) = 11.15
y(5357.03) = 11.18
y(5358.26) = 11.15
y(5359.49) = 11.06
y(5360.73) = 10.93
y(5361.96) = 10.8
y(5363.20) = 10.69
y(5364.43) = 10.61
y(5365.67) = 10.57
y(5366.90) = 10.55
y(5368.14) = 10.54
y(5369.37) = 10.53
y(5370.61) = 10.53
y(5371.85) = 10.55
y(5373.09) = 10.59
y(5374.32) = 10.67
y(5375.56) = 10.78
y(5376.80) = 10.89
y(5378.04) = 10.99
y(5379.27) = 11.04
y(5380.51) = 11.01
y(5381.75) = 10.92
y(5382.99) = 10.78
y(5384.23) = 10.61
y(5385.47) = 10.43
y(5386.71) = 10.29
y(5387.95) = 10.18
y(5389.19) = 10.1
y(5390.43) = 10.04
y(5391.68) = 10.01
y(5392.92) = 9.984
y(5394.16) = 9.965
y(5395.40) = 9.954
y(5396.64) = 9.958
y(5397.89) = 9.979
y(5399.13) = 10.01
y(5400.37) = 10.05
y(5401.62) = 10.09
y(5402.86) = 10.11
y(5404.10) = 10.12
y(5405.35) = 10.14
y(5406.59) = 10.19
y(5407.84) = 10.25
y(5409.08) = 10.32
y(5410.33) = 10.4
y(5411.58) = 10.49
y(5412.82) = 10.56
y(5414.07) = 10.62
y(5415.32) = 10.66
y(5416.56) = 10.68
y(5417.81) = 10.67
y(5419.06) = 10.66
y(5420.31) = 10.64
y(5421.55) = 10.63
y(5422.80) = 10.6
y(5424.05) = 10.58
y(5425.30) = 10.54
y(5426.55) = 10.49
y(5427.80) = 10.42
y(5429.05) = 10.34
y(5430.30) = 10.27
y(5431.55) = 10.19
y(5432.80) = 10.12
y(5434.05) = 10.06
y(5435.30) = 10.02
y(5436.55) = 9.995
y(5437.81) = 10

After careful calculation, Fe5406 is 1.4 angstrom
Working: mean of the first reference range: 10.8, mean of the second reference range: 10.6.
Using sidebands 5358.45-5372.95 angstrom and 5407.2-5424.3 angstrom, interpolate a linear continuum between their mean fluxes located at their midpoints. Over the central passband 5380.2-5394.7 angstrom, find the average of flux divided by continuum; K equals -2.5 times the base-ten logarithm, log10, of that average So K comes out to 0.03 mag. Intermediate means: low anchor 10.7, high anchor 10.6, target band 10.3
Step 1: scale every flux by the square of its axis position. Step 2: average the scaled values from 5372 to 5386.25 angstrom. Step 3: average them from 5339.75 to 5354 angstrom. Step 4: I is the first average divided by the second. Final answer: 1.0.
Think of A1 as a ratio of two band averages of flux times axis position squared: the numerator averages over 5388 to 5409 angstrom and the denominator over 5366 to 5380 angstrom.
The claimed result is 0.95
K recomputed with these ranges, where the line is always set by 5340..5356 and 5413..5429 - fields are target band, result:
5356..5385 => -0.01 mag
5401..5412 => 0.04 mag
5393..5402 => 0.07 mag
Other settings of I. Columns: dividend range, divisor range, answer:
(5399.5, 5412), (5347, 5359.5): 0.95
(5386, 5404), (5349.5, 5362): 0.93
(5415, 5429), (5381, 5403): 1.05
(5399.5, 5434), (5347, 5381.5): 0.98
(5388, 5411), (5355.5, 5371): 0.95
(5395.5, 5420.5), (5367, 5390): 0.98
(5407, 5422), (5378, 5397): 1.03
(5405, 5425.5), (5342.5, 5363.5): 1.00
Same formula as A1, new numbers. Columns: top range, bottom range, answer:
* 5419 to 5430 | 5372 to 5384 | 0.99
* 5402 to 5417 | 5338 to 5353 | 1.00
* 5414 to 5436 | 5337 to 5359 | 1.00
